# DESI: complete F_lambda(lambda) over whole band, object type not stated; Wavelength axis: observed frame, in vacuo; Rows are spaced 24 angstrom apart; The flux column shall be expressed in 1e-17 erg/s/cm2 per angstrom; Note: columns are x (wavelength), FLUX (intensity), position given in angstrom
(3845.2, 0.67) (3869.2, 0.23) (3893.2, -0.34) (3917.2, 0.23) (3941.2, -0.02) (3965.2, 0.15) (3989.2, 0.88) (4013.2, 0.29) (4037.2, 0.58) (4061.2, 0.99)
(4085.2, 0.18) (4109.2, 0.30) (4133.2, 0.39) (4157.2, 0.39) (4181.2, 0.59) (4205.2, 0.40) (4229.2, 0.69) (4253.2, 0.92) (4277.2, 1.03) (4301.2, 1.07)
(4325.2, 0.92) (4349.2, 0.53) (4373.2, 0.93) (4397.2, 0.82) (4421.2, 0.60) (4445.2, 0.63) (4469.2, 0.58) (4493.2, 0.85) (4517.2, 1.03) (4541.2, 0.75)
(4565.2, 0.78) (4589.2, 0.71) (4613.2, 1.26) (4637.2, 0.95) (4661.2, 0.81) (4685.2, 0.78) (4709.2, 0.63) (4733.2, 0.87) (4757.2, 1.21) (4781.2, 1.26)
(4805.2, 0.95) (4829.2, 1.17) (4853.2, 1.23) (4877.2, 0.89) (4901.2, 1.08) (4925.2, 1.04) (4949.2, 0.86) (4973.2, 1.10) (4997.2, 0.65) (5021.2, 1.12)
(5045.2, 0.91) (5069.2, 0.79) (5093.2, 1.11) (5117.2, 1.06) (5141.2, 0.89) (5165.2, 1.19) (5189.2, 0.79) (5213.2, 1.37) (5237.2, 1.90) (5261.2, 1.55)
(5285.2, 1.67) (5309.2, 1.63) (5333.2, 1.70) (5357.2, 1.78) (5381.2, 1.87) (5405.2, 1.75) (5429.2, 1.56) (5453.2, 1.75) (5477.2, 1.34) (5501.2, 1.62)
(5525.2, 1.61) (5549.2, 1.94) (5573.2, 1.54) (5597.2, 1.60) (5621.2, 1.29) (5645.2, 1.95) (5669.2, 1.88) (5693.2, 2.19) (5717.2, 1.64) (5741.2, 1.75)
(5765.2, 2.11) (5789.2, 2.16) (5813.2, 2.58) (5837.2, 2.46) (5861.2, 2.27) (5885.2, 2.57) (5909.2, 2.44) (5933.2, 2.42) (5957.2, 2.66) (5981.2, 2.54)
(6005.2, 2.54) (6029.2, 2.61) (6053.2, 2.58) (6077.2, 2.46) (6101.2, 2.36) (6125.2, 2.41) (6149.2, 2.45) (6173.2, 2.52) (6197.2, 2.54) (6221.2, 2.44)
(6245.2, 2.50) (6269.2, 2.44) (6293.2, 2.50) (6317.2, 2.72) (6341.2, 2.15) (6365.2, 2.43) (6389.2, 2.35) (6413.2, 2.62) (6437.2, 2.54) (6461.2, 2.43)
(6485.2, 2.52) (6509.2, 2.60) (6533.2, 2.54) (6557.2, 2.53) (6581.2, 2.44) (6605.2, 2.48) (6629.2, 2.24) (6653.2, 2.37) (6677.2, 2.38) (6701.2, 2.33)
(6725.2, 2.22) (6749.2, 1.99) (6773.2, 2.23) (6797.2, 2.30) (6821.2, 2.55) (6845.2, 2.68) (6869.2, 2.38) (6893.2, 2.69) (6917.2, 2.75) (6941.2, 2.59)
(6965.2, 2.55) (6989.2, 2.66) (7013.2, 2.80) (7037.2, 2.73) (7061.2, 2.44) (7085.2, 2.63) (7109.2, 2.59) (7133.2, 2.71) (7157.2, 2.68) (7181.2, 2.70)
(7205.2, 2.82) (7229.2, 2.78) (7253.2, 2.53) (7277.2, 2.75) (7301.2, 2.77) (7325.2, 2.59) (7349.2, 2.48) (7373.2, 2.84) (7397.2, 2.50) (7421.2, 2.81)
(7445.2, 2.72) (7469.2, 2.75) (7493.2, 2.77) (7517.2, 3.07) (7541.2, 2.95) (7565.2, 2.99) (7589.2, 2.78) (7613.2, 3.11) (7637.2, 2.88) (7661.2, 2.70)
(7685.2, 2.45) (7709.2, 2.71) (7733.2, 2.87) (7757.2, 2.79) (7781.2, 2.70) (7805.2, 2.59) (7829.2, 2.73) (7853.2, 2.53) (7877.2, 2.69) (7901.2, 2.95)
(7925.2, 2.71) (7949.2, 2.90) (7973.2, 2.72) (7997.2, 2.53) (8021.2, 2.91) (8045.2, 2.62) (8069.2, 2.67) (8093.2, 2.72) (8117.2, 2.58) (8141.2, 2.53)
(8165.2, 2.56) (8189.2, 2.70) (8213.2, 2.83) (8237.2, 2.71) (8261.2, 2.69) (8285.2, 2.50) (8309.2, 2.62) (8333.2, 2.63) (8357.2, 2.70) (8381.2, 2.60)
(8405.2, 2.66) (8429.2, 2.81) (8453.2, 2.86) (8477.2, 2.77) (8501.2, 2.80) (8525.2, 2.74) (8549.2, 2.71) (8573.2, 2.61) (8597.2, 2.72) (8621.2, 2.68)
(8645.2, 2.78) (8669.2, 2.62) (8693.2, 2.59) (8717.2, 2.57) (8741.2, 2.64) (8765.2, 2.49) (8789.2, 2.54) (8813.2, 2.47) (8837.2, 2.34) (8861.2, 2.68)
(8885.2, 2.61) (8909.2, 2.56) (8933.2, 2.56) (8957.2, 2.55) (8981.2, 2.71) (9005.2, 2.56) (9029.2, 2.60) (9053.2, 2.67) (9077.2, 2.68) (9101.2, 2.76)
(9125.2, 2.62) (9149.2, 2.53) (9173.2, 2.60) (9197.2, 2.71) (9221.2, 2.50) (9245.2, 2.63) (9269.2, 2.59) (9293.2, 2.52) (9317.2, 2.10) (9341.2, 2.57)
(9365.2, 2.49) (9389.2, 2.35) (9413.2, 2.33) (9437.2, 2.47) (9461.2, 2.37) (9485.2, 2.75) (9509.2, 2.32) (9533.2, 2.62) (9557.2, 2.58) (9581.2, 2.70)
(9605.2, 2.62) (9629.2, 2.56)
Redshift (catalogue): 0.305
